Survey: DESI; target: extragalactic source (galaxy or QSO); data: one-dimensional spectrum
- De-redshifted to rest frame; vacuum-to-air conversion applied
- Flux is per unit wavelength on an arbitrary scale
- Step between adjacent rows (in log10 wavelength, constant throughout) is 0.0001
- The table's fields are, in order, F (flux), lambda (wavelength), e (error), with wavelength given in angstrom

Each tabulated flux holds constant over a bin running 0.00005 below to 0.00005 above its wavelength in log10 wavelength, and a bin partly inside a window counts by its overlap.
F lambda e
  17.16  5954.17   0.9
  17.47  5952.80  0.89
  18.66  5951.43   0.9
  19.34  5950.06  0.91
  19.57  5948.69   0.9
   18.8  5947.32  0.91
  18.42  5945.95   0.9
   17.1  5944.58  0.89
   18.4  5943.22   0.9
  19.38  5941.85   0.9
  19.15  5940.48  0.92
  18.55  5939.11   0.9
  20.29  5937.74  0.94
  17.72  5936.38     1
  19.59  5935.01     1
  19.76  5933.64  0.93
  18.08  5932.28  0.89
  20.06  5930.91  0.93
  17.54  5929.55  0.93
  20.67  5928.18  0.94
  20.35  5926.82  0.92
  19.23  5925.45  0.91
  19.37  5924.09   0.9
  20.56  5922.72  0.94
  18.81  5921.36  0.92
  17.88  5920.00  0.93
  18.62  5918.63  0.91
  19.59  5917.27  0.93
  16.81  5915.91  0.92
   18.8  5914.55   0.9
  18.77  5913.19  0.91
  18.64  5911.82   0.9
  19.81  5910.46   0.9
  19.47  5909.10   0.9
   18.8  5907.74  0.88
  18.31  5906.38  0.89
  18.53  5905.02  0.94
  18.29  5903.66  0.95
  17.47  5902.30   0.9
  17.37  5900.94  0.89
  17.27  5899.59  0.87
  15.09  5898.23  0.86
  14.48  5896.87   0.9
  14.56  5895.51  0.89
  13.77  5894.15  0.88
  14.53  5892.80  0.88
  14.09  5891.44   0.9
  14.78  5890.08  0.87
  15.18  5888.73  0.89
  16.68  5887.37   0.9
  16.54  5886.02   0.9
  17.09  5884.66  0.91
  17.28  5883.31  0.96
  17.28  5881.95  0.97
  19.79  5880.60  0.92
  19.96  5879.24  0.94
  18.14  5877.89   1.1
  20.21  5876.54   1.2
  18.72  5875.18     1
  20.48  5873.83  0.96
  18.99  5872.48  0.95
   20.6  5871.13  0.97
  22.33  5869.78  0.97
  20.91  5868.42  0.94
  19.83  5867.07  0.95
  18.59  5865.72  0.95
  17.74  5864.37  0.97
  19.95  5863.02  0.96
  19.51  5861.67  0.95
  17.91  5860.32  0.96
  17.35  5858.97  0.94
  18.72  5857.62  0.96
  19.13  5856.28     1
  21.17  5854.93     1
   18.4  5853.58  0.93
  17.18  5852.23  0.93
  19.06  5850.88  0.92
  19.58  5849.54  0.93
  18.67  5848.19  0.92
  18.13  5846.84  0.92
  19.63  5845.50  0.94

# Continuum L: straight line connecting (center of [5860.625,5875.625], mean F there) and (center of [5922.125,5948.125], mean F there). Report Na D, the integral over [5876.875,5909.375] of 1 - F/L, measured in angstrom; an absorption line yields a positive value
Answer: 4.4 angstrom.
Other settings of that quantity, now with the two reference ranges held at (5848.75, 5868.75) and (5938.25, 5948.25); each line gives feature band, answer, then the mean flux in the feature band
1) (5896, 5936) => 0.4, 18.5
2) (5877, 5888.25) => 0.6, 17.8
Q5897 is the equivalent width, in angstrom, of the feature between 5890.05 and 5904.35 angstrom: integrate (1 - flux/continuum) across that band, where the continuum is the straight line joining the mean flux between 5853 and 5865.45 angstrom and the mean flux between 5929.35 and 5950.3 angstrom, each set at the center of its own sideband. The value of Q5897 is 2.45 angstrom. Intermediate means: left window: 18.9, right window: 18.9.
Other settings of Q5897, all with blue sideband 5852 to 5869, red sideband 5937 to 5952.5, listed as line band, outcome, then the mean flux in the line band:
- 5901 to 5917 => 0.3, 18.5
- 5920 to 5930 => -0.3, 19.4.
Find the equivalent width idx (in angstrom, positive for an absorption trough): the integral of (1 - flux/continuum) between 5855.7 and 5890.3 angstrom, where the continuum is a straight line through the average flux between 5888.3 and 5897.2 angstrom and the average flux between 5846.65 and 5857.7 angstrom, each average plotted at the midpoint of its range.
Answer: -4.2 angstrom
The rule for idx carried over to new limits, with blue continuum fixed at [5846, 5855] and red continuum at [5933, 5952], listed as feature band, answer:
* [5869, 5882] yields -0.68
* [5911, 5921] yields 0.20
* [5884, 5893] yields 1.53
